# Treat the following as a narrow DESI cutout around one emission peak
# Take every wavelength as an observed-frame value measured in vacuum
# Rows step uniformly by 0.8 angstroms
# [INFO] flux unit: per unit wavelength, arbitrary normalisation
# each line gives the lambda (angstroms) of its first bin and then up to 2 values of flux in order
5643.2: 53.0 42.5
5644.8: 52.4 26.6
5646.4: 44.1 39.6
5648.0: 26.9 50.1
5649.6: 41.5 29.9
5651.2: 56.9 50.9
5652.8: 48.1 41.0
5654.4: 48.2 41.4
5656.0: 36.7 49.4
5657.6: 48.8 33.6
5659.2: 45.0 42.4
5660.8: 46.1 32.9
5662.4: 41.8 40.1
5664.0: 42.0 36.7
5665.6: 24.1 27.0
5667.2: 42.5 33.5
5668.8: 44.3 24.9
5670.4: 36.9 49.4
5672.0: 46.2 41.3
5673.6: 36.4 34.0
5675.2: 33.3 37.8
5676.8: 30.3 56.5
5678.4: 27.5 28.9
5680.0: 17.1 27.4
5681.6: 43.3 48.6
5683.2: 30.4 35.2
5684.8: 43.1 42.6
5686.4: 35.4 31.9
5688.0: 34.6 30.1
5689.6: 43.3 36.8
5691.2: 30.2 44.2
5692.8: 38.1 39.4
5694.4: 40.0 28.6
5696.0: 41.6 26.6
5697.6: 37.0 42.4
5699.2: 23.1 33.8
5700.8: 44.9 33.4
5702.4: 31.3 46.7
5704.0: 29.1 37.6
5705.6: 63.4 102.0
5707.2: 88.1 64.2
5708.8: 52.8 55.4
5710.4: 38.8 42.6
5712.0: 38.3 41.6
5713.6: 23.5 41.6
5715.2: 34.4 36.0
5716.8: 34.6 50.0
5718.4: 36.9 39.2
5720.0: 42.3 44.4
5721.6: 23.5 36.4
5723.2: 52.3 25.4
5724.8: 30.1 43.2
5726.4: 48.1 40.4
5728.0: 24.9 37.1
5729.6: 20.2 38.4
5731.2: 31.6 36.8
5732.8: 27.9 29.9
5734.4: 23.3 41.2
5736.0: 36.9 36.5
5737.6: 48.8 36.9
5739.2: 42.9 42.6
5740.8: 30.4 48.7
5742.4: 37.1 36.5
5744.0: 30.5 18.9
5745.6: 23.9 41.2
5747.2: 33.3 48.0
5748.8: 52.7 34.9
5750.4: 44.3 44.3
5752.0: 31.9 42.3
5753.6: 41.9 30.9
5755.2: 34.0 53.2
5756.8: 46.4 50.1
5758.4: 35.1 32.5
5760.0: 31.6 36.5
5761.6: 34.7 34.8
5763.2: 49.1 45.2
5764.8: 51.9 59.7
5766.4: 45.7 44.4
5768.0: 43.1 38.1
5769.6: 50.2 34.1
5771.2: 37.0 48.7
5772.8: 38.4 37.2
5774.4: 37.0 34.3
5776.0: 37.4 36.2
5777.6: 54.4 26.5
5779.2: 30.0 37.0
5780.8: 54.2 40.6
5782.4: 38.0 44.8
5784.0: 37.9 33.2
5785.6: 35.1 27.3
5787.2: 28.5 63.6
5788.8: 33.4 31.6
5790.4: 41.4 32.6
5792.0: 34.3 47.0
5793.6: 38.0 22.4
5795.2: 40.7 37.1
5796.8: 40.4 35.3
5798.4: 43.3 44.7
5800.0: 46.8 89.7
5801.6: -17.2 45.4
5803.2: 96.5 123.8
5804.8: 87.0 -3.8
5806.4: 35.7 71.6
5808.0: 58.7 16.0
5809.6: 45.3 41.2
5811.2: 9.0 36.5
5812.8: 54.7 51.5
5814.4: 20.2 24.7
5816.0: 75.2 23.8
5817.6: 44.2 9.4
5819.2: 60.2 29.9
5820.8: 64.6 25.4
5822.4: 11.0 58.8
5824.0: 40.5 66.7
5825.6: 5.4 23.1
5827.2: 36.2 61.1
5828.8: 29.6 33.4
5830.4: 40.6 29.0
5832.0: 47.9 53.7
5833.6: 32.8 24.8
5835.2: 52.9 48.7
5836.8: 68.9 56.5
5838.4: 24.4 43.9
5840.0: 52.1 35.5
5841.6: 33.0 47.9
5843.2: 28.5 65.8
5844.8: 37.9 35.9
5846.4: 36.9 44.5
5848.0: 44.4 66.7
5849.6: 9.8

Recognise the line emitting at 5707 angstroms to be [O III]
